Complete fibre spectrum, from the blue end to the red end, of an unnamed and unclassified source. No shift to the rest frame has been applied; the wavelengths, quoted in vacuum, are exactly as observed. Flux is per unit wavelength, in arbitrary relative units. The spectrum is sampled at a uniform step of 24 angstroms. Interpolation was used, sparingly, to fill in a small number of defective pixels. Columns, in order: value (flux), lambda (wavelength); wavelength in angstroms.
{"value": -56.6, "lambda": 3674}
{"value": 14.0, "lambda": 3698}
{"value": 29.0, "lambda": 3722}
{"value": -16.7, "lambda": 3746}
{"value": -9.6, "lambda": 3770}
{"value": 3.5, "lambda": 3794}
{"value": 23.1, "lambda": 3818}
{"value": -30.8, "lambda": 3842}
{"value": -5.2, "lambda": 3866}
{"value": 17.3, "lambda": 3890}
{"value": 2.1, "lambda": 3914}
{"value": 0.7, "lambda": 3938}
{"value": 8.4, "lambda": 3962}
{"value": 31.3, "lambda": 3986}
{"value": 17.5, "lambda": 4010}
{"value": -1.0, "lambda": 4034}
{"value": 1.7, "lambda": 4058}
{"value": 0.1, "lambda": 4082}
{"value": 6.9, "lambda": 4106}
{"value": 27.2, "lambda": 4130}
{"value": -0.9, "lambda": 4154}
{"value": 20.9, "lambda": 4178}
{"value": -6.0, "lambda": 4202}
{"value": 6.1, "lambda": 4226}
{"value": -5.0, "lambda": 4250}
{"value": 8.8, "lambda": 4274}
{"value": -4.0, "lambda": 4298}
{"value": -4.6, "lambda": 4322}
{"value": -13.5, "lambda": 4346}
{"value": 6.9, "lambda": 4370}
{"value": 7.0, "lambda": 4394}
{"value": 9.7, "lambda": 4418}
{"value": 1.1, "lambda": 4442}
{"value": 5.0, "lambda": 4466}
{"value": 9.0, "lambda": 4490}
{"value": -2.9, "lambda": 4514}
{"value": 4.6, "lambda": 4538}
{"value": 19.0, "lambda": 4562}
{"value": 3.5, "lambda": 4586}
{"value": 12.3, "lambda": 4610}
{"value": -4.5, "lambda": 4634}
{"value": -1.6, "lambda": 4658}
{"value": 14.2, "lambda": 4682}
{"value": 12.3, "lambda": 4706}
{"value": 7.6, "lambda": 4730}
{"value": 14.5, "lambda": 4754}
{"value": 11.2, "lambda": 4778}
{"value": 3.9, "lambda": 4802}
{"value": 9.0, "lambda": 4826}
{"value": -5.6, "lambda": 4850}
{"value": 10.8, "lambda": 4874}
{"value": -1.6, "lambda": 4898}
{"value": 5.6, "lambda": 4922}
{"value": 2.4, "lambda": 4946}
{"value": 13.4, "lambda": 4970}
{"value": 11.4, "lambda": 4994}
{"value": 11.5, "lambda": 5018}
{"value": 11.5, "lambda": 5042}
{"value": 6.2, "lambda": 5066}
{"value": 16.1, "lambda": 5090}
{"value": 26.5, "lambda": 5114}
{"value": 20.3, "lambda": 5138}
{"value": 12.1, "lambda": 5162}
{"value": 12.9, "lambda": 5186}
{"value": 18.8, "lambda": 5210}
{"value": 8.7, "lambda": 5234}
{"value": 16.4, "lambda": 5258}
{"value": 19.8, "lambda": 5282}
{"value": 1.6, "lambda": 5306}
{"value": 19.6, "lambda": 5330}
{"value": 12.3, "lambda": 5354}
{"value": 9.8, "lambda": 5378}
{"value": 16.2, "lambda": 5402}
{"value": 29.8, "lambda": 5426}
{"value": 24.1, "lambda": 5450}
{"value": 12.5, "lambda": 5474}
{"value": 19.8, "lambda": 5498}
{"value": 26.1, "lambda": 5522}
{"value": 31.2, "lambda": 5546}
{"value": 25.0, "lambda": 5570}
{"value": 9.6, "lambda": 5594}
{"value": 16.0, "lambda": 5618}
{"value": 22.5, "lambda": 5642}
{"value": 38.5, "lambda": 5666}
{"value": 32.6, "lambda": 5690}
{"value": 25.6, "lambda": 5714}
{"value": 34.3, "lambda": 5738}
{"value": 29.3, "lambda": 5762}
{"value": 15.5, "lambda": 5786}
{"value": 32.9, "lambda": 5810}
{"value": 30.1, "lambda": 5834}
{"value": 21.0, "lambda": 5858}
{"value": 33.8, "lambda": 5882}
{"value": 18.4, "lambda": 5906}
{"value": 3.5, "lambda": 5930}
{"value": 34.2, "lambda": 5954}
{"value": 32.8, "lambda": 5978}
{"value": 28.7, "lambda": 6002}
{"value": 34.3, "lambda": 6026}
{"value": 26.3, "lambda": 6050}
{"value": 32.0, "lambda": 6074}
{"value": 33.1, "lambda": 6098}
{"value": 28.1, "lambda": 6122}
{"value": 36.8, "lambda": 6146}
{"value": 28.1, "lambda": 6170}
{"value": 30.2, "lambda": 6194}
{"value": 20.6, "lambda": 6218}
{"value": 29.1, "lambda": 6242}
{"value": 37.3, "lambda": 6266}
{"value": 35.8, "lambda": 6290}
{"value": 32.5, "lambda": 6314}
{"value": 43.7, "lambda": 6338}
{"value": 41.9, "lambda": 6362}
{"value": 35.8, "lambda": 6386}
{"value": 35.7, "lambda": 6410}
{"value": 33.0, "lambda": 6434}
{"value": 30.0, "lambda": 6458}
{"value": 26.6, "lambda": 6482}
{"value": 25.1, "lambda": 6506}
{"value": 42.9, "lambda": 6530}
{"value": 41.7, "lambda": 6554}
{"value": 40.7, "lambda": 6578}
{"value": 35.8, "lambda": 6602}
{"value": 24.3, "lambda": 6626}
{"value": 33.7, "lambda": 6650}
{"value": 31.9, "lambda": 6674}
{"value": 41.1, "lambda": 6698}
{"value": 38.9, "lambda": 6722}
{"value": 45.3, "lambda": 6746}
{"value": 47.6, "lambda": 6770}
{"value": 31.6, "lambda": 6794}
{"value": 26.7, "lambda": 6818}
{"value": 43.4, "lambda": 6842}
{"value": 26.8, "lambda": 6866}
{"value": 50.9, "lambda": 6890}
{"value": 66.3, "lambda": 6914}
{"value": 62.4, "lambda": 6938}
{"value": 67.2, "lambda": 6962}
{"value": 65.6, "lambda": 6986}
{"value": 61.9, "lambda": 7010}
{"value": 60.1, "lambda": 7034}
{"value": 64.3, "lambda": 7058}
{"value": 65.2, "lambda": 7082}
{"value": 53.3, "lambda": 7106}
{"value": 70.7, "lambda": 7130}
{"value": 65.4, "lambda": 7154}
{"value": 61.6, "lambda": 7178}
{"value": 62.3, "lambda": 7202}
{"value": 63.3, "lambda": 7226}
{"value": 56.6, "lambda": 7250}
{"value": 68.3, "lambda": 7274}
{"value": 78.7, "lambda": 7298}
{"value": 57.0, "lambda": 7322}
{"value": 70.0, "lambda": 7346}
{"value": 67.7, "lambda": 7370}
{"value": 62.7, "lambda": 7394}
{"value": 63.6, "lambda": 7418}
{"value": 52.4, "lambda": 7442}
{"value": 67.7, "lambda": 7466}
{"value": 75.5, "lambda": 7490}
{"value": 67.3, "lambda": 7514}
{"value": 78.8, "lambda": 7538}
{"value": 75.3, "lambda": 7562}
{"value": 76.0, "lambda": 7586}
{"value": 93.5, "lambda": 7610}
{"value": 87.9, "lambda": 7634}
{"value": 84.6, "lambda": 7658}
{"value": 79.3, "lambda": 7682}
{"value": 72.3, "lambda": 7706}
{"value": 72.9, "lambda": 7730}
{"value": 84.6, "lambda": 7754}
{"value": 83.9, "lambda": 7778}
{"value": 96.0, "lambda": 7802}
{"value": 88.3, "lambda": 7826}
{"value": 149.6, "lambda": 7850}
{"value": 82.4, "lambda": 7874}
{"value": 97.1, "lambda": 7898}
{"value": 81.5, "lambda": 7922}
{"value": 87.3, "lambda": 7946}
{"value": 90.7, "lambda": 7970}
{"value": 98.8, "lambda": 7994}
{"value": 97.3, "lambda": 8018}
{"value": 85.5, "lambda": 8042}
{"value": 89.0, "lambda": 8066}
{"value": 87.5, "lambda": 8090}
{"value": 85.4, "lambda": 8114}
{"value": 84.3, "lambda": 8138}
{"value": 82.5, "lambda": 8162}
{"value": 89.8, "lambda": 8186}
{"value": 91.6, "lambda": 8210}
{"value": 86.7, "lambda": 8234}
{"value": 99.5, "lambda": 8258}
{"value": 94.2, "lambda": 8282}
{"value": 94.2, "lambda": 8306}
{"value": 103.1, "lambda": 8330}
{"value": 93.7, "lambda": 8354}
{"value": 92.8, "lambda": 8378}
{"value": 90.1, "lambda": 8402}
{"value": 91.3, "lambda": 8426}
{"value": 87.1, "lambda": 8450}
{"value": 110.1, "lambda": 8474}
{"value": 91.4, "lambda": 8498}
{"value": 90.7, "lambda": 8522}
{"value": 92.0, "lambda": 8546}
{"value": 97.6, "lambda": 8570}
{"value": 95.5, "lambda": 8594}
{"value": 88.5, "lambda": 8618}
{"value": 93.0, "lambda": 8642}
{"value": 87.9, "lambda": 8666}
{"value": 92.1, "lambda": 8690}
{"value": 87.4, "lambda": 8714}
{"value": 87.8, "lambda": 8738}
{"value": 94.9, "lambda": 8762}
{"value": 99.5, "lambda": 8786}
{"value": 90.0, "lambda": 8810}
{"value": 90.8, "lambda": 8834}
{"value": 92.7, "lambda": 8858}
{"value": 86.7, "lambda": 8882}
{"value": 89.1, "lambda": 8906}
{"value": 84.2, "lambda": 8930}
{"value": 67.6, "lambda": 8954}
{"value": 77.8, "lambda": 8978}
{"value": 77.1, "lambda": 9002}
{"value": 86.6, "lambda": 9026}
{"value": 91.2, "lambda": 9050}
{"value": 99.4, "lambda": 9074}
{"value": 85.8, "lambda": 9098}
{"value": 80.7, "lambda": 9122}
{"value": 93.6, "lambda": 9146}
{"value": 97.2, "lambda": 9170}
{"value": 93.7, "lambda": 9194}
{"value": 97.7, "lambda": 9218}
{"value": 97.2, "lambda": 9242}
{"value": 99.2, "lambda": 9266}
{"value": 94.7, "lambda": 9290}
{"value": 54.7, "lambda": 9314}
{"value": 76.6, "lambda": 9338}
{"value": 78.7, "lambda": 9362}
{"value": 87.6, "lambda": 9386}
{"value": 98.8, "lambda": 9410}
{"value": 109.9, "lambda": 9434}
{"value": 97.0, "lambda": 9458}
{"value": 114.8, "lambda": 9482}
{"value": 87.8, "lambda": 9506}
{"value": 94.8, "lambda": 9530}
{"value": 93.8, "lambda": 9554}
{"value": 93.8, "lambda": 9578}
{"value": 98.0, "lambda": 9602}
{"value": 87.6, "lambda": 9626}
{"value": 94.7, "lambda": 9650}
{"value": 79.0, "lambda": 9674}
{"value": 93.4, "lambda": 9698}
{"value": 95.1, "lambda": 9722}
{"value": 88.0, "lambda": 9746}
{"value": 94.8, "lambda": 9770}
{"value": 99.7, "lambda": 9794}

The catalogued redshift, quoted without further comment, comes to 0.731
